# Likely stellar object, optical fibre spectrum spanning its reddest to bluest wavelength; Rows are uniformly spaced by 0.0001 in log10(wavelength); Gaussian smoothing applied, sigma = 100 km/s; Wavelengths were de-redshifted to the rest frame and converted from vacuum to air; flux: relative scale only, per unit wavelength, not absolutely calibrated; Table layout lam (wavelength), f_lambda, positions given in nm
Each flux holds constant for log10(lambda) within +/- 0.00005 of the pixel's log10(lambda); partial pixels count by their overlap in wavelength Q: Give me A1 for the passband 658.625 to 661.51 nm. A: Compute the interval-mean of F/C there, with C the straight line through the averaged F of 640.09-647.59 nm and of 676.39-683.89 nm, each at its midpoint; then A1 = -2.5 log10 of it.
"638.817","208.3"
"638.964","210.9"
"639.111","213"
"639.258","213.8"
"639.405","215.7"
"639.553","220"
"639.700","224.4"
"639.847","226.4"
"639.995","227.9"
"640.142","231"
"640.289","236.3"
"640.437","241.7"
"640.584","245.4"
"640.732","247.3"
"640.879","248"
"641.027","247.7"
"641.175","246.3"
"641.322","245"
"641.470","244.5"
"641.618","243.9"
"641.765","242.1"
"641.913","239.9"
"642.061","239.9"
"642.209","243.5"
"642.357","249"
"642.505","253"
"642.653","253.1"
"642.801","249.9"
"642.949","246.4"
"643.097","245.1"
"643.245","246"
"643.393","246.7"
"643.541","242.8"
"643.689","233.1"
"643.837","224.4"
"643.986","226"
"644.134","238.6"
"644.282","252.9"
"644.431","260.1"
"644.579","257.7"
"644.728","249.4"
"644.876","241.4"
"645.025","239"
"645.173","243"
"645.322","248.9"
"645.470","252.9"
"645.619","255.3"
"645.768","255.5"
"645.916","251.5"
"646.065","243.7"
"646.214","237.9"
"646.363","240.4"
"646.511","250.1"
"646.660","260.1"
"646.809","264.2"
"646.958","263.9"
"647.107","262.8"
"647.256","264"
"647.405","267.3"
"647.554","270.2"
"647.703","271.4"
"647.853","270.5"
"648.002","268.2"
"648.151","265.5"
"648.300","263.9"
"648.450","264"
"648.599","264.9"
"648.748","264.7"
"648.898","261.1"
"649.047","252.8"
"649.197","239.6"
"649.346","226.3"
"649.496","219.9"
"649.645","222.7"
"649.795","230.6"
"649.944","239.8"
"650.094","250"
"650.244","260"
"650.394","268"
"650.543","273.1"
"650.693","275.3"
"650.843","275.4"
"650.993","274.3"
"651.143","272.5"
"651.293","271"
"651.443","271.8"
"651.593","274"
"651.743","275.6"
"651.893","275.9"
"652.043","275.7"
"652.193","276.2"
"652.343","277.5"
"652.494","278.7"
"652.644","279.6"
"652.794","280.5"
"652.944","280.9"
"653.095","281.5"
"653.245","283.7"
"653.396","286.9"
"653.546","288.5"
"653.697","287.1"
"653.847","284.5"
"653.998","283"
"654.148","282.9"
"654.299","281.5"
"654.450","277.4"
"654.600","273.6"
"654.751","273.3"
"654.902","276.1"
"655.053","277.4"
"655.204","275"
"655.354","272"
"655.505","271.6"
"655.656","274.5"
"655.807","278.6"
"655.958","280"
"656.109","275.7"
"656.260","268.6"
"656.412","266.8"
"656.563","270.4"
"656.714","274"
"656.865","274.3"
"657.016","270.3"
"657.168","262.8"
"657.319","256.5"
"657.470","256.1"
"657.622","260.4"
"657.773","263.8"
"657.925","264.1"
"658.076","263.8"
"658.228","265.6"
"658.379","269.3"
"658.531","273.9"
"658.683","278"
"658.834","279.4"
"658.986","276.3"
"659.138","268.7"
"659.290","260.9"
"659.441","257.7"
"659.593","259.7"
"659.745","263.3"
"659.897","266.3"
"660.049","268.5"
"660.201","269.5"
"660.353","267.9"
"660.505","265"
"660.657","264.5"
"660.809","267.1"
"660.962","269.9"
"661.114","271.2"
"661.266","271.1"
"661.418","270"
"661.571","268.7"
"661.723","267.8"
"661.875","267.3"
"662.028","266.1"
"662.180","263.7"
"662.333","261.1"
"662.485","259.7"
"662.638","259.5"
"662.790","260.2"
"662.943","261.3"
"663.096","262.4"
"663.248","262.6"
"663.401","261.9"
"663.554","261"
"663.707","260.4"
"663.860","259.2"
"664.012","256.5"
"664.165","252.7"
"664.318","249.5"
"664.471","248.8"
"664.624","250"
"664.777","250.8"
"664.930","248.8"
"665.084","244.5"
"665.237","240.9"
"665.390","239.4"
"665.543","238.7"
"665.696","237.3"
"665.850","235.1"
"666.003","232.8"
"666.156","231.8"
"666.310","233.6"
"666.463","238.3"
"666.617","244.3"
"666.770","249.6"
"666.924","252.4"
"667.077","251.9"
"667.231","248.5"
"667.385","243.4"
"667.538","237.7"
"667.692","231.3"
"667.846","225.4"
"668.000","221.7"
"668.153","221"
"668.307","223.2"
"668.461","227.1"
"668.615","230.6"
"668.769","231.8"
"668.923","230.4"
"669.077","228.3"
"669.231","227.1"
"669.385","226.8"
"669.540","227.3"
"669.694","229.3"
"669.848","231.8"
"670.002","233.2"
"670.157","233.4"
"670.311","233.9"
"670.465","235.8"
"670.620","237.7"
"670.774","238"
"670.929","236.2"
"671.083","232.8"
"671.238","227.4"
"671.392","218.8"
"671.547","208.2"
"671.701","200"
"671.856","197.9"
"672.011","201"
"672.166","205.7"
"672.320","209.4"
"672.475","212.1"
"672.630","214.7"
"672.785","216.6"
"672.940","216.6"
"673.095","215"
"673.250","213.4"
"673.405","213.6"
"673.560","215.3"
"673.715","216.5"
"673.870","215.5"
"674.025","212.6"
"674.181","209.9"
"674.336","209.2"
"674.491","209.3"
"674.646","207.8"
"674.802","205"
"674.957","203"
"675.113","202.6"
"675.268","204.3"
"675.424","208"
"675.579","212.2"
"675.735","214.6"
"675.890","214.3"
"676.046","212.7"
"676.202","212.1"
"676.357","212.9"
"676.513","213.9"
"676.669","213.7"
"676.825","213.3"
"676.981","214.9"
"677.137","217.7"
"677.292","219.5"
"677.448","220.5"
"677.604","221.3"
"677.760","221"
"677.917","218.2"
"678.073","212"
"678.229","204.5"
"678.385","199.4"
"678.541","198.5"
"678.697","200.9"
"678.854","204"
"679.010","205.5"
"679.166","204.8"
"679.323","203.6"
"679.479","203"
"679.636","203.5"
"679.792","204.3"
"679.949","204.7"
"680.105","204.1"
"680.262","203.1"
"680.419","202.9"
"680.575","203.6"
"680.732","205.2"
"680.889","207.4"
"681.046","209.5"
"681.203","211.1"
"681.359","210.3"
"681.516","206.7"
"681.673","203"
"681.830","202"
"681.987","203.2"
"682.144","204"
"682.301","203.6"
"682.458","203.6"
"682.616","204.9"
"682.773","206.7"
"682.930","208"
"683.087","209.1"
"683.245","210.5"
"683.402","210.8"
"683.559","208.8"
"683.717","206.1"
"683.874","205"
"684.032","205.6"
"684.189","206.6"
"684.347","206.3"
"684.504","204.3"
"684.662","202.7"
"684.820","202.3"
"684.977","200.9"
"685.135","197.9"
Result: -0.17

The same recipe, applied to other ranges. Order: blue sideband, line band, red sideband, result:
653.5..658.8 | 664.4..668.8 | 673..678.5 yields 0.010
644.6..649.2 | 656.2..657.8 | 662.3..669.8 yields -0.069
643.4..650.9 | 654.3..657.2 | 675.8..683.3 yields -0.139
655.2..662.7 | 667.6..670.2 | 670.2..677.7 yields 0.022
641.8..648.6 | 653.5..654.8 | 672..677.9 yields -0.173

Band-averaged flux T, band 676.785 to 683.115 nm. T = 207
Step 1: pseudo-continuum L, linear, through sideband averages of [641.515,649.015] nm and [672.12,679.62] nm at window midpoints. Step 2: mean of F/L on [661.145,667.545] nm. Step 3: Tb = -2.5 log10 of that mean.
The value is -0.12 mag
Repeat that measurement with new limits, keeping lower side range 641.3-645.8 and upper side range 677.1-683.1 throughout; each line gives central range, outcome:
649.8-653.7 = -0.156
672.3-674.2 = 0.001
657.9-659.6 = -0.171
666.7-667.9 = -0.104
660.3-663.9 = -0.171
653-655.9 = -0.193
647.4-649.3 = -0.096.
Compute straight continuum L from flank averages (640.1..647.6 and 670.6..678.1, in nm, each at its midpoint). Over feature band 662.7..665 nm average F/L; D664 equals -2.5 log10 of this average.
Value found -0.14 mag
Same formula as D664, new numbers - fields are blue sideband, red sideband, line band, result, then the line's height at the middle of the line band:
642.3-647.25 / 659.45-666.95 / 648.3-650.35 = 0.02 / 250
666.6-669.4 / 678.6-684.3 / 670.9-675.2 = 0.06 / 224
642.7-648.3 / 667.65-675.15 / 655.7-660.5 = -0.14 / 236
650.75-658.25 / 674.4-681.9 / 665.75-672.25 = 0.02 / 234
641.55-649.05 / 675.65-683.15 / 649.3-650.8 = -0.01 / 246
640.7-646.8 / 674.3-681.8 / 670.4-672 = -0.03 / 216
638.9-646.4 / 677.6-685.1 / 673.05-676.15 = 0.01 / 212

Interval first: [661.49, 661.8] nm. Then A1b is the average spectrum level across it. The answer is 268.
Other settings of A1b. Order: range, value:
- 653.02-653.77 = 285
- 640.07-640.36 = 234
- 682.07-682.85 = 204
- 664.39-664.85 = 250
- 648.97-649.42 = 240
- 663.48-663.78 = 261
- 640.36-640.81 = 245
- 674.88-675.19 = 202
